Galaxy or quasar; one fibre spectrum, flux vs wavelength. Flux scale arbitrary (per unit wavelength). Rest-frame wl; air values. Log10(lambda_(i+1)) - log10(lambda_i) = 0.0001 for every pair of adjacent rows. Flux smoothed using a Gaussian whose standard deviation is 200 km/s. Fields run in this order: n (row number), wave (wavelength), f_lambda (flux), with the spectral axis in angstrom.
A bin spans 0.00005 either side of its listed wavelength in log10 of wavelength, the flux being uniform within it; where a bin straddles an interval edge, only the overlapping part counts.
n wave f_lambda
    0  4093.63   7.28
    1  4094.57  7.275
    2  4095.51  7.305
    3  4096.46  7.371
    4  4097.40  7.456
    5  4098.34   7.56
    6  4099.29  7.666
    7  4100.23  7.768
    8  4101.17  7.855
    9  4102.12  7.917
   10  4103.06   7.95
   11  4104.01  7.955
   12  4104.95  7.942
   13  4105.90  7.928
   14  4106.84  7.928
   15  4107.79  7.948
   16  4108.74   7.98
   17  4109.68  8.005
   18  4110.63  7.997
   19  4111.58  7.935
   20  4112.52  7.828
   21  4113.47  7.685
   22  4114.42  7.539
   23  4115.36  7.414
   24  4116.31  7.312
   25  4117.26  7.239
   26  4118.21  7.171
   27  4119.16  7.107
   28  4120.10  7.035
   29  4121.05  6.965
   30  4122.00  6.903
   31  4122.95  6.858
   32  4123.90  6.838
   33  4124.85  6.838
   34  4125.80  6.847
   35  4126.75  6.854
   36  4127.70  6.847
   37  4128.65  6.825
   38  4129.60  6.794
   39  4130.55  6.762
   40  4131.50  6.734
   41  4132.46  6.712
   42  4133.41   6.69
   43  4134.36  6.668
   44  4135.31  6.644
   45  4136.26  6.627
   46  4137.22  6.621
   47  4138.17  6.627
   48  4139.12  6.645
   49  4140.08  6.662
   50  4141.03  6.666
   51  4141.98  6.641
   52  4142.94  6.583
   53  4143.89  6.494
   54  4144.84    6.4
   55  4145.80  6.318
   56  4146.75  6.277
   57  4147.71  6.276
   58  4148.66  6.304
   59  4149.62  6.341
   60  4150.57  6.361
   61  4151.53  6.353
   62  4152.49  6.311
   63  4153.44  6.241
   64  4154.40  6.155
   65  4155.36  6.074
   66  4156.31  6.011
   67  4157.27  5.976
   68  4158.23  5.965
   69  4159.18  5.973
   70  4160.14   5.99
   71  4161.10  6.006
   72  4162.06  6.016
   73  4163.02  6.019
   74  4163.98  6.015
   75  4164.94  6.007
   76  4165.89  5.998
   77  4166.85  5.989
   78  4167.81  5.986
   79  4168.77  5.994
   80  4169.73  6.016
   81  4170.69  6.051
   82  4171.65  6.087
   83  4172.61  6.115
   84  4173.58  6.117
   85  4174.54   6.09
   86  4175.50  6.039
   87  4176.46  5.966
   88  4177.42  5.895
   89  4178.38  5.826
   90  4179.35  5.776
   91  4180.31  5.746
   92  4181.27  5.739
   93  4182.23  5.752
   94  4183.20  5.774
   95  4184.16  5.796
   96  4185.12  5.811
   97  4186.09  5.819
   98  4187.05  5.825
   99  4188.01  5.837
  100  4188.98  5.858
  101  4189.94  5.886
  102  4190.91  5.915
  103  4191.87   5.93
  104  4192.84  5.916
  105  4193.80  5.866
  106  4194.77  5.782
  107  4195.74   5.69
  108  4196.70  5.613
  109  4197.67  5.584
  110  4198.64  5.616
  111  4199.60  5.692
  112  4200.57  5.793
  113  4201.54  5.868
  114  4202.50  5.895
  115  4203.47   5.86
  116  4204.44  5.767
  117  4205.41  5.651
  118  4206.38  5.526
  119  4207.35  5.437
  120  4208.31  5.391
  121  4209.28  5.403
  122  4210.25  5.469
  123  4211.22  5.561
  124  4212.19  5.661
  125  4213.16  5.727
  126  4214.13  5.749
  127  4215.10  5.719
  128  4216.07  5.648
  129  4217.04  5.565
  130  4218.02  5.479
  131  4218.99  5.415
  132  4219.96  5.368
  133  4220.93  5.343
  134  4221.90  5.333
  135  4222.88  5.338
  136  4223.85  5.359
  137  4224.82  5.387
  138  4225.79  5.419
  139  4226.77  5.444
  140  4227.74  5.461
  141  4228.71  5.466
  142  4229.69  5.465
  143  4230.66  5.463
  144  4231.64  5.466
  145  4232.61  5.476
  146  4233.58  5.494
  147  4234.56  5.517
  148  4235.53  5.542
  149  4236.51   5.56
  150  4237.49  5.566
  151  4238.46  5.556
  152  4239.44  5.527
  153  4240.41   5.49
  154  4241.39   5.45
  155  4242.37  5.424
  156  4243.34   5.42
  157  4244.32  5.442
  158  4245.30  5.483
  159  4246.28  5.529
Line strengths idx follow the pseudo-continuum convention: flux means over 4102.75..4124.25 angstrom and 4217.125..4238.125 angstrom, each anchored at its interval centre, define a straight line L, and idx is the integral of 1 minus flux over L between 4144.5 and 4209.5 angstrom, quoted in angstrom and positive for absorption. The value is 4.5 angstrom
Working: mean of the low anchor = 7.54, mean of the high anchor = 5.45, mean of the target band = 5.93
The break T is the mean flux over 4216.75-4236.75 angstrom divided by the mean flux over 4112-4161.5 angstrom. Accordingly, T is 0.82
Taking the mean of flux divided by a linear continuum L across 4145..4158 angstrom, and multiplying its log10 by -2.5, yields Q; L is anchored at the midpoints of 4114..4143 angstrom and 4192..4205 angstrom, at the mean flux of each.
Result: 0.047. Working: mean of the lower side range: 6.86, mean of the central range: 6.23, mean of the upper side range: 5.77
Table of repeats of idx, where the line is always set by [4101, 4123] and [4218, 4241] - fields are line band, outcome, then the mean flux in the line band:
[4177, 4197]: 1.3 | 5.81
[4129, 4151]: 1.7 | 6.56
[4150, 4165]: 1.5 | 6.09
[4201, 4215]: 0.5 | 5.64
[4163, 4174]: 0.9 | 6.03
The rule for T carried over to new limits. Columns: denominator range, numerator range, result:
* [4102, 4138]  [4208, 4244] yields 0.76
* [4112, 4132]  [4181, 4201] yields 0.82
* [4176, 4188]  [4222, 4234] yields 0.93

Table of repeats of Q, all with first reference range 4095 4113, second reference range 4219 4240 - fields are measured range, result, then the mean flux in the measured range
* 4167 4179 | 0.088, 6.01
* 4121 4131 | 0.084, 6.84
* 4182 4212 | 0.062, 5.73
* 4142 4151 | 0.101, 6.39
